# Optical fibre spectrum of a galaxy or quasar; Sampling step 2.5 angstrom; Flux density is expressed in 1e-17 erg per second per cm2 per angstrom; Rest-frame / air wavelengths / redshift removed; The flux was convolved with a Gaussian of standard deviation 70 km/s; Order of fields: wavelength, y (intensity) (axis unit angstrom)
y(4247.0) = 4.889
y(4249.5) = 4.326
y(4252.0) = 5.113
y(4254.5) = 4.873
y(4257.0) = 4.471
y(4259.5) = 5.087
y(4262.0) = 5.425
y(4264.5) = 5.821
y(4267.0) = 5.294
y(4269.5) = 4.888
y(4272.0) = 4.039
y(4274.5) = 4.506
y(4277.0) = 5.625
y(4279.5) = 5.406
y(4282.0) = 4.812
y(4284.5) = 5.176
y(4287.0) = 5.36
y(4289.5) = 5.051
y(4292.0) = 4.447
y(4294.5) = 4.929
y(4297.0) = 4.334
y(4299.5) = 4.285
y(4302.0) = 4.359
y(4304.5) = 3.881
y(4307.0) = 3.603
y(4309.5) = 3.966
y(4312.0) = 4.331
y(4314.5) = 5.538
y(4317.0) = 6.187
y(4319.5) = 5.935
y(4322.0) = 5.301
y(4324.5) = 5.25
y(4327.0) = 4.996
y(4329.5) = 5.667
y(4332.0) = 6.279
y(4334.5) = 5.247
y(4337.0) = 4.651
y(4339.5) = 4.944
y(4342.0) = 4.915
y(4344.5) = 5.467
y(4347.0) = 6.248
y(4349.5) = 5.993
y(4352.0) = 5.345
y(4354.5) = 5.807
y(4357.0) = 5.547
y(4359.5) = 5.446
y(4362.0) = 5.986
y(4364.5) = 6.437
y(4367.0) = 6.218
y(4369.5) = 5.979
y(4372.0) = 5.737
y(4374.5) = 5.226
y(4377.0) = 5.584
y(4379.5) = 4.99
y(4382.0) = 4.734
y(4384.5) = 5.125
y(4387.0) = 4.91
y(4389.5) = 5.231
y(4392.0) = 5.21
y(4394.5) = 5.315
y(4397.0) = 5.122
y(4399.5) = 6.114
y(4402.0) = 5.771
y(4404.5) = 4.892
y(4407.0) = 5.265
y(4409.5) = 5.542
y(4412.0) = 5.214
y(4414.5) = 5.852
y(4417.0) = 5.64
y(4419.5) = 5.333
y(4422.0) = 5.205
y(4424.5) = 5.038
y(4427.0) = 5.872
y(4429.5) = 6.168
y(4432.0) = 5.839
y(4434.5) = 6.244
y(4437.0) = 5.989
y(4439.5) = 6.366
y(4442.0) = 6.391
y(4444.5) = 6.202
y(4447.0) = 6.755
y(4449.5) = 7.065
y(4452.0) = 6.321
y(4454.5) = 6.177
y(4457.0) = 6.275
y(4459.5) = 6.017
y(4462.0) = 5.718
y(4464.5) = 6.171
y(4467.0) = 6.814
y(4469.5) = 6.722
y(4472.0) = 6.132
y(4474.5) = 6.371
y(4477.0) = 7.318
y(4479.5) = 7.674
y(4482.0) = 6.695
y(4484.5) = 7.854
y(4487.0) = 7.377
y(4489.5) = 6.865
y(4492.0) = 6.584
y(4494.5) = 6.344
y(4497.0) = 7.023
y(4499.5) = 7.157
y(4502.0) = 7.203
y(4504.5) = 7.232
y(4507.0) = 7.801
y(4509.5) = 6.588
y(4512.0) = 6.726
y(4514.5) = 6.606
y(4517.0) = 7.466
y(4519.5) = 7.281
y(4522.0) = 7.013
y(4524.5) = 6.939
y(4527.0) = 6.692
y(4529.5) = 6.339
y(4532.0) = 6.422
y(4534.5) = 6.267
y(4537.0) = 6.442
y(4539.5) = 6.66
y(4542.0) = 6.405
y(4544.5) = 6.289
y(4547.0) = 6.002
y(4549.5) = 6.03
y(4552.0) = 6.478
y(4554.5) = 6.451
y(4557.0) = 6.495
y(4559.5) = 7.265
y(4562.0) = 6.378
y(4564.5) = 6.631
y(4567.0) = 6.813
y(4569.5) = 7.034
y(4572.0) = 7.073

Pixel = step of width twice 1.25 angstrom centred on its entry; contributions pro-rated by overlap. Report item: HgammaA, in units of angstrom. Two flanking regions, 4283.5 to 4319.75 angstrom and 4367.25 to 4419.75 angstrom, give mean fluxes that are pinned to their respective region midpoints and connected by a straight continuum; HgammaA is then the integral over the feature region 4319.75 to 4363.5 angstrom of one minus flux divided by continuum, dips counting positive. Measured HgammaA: -4.2 angstrom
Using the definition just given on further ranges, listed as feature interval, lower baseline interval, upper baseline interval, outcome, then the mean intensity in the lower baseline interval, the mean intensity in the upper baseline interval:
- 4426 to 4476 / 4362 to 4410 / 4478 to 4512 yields 1.10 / 5.45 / 7.09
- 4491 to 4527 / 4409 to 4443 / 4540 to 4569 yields -4.35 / 5.76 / 6.5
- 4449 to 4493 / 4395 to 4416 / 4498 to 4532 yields -2.01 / 5.47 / 6.98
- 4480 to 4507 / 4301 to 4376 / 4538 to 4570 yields -3.90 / 5.35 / 6.52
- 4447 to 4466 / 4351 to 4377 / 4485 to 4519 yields 0.91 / 5.77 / 7.02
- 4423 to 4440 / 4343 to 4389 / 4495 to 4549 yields 0.52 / 5.59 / 6.77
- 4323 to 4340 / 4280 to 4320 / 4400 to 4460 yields -0.94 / 4.75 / 5.89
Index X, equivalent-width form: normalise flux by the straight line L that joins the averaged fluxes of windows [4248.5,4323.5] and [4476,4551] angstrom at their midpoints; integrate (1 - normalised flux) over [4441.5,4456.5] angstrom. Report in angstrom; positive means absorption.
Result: -0.46 angstrom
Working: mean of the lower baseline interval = 4.88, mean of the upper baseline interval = 6.84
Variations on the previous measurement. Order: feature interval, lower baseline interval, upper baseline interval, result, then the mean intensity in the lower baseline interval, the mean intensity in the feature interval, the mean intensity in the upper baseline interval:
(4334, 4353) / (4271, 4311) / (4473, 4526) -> -0.5 angstrom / 4.61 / 5.36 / 7.05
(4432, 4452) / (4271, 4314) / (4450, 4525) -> -0.3 angstrom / 4.61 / 6.39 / 6.82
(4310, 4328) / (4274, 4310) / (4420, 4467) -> -1.4 angstrom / 4.67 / 5.31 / 6.11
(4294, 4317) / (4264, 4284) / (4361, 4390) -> 3.3 angstrom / 5.02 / 4.44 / 5.52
